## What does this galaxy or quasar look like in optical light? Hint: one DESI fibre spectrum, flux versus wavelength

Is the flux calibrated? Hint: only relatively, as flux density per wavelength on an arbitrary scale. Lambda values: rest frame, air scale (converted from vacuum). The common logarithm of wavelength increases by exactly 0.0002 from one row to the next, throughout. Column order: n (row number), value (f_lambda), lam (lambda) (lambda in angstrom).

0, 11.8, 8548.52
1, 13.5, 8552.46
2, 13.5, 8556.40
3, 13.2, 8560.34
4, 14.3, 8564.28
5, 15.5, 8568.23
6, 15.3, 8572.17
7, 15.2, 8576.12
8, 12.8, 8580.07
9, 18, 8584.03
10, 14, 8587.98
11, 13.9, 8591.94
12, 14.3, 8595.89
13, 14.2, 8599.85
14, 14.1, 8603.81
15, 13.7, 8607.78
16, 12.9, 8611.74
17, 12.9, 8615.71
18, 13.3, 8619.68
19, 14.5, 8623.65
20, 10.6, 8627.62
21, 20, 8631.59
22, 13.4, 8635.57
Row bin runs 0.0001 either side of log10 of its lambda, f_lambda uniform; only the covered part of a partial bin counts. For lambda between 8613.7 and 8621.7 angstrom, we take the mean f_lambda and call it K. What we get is 13.1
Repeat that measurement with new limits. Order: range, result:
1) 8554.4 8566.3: 13.7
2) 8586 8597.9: 14.1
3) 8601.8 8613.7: 13.6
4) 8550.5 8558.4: 13.5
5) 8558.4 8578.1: 14.7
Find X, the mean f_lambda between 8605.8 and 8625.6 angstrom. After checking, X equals 13.5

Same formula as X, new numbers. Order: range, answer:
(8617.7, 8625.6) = 13.9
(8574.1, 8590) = 15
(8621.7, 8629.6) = 12.5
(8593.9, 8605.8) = 14.2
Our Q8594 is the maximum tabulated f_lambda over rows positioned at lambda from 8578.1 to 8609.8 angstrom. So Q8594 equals 18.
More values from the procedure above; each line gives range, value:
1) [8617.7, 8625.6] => 14.5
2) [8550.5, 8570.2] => 15.5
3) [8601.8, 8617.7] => 14.1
